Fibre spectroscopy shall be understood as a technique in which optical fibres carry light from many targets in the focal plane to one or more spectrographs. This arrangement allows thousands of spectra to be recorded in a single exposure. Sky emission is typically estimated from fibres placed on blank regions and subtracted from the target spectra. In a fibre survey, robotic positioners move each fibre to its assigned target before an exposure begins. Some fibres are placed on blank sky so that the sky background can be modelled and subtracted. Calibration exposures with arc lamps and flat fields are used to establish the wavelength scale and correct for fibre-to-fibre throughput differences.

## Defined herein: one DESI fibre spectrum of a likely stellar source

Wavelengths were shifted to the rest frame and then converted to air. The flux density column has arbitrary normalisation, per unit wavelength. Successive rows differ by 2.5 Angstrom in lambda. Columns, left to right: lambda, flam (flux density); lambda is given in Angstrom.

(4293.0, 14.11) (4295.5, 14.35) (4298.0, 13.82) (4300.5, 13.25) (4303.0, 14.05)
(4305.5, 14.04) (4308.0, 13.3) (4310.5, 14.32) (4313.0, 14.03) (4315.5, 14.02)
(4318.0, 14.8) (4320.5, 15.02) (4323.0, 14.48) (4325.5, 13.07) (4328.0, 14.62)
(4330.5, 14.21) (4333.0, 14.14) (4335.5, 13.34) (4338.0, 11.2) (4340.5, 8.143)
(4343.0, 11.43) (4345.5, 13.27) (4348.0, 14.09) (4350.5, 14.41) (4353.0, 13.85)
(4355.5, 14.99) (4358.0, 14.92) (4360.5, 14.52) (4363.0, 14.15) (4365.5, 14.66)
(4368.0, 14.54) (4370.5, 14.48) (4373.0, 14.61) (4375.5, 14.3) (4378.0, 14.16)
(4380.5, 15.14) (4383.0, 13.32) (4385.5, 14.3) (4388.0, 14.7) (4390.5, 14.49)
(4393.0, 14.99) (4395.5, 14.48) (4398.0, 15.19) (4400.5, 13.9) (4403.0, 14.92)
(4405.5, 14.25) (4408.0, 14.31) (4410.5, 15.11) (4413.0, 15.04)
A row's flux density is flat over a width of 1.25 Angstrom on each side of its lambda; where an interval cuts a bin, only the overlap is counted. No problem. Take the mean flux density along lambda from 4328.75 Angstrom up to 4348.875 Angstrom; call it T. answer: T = 12.5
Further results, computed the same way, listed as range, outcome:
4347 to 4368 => 14.5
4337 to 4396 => 13.9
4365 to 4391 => 14.4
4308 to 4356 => 13.5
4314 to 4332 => 14.3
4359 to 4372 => 14.5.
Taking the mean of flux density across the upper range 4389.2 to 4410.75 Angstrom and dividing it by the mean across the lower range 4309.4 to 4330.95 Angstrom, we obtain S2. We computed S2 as 1.02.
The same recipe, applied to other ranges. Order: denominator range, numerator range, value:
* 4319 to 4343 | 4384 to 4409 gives 1.11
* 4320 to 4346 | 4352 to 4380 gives 1.12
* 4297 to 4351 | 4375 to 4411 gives 1.07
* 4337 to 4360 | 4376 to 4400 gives 1.12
